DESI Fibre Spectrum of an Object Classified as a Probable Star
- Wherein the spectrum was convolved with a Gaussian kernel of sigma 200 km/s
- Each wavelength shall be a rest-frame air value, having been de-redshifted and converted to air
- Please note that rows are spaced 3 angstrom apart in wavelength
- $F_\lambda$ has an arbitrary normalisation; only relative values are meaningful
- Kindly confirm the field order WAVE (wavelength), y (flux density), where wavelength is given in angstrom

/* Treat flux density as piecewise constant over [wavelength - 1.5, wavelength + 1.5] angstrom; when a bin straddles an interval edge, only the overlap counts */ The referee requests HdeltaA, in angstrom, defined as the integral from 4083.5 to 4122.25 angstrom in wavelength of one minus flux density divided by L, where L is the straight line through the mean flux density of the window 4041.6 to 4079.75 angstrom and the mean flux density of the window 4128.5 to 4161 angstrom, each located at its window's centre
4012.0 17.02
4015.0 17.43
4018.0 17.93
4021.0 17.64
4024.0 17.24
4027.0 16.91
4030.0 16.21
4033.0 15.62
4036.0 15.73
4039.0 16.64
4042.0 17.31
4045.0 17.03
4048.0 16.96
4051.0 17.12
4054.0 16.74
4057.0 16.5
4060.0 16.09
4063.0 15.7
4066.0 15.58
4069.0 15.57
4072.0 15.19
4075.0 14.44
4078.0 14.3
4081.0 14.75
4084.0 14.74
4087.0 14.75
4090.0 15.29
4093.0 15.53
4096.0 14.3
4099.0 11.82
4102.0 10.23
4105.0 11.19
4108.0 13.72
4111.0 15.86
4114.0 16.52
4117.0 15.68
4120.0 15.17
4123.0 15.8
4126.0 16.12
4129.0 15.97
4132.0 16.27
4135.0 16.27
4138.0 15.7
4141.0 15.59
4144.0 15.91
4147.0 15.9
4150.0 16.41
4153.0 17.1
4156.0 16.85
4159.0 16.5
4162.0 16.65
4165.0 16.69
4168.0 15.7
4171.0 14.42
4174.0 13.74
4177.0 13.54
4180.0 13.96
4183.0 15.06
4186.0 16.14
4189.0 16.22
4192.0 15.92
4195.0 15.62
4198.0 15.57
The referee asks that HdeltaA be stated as 4.5 angstrom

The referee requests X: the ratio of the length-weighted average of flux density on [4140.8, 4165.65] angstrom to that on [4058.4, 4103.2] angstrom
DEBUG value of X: 1.13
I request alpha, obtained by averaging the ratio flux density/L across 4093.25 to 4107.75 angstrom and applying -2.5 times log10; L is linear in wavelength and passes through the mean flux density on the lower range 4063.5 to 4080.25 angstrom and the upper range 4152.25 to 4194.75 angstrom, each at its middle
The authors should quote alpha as 0.22 mag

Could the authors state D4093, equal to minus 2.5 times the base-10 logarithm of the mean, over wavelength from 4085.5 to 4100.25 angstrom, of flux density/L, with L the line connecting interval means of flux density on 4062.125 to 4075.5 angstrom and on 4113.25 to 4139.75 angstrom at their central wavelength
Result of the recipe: 0.09 mag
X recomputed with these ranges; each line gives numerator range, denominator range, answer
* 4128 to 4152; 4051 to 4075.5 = 1.01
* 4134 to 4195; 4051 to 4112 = 1.07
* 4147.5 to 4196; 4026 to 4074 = 0.96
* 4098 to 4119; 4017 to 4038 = 0.82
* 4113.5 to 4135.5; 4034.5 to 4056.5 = 0.95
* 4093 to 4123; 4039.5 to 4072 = 0.85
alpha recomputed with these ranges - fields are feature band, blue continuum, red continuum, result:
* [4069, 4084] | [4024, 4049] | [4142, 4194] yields 0.11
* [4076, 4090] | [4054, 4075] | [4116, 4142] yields 0.08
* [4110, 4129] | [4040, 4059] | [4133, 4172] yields 0.04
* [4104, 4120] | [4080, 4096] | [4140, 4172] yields 0.05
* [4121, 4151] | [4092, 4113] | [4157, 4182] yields -0.13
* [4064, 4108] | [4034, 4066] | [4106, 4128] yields 0.13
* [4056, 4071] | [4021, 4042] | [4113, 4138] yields 0.03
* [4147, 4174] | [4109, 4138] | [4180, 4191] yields -0.03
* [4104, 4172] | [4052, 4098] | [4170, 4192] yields -0.06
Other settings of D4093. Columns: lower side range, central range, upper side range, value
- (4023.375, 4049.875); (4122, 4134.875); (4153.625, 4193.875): -0.01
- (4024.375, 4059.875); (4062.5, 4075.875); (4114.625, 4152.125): 0.08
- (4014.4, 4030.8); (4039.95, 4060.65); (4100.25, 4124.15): -0.03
